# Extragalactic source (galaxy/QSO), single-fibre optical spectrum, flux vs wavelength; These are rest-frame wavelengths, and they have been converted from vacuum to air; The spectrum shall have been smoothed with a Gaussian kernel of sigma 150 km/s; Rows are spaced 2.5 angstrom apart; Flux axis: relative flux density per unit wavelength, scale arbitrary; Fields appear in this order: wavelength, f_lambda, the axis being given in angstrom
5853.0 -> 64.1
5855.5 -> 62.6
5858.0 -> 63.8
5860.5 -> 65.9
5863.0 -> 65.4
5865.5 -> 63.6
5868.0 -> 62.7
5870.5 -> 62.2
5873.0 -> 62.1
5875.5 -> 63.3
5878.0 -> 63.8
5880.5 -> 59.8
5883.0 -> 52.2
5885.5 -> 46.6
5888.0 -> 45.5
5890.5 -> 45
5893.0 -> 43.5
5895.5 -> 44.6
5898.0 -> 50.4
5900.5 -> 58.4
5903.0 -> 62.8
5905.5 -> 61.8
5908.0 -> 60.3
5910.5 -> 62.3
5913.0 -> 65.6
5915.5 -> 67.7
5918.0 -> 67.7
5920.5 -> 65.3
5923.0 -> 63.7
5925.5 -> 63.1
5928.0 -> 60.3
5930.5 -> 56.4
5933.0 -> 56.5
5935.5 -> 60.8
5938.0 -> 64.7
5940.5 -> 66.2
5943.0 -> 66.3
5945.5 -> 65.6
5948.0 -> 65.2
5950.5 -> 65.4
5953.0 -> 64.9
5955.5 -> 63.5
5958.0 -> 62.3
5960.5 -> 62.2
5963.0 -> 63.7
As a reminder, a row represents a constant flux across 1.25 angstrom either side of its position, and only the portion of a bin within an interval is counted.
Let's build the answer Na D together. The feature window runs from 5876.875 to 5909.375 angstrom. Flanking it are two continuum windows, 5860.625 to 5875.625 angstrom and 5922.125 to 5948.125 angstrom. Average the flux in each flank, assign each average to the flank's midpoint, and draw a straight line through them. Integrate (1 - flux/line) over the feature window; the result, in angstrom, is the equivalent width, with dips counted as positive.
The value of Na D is 5.0 angstrom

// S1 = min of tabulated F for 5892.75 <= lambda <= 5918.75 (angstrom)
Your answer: 43.5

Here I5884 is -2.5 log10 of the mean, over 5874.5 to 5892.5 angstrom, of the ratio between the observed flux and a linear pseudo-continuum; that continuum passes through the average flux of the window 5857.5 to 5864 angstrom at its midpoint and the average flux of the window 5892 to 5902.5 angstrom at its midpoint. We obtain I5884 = 0.06 mag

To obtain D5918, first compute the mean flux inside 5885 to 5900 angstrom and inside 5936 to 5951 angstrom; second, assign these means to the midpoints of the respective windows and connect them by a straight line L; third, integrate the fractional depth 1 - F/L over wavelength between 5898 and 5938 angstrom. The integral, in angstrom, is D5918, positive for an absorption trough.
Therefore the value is -4.5 angstrom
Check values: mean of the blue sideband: 46.5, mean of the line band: 61.9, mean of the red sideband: 65.3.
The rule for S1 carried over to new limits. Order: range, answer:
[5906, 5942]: 56.4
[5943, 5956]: 63.5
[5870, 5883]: 52.2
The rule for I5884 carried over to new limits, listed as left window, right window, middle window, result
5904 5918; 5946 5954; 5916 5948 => 0.02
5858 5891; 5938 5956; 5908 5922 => -0.05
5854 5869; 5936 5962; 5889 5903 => 0.28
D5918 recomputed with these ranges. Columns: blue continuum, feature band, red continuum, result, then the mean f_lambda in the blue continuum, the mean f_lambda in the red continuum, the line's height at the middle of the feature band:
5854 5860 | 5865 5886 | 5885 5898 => -2.34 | 63.6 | 45.5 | 53.9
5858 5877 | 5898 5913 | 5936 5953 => 0.90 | 63.6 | 65.3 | 64.5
